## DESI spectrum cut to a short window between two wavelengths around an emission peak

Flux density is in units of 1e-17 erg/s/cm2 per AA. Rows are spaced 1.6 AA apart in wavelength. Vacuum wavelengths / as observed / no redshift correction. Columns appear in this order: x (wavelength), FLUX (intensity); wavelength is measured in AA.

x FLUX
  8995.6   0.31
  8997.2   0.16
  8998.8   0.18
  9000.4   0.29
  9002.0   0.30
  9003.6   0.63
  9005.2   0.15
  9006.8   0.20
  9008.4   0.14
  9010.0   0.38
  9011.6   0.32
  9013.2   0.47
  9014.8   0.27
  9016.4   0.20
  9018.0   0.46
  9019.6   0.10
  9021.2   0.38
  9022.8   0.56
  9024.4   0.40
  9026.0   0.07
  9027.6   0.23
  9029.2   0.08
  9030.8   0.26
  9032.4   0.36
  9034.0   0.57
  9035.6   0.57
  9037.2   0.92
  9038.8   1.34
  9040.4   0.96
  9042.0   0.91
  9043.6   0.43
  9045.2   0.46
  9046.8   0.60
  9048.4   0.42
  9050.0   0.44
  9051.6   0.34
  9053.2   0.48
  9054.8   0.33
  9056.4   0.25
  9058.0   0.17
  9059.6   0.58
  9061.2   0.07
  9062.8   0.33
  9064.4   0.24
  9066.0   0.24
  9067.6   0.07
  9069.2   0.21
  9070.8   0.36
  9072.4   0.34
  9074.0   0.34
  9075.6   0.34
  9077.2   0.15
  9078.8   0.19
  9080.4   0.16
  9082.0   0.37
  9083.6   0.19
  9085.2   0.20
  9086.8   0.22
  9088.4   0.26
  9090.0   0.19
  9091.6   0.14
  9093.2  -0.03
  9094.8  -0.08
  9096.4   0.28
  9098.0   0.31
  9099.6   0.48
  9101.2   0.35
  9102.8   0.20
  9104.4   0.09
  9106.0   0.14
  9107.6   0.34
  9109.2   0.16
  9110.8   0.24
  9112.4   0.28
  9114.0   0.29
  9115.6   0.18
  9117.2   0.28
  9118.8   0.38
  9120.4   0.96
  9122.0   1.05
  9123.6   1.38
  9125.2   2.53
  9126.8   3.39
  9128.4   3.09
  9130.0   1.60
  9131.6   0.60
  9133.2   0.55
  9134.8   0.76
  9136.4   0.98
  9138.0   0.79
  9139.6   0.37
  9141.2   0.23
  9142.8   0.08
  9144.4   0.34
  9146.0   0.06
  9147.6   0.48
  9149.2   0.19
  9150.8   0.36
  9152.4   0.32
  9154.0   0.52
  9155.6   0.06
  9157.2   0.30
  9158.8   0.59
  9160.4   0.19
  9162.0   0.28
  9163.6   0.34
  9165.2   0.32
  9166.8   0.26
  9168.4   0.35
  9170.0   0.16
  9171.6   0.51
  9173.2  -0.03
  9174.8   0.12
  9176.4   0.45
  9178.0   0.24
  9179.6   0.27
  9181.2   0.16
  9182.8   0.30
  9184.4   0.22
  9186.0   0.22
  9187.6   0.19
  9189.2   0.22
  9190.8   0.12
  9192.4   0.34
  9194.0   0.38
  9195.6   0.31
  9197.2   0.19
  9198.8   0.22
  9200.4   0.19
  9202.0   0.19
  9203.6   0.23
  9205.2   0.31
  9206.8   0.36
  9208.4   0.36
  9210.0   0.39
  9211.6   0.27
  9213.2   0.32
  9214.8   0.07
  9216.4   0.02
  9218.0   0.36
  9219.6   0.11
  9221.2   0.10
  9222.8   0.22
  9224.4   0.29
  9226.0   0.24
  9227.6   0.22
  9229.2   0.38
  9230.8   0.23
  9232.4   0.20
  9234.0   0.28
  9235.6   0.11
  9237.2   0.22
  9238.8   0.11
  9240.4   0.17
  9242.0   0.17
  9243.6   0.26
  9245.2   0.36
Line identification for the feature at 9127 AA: [O III]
